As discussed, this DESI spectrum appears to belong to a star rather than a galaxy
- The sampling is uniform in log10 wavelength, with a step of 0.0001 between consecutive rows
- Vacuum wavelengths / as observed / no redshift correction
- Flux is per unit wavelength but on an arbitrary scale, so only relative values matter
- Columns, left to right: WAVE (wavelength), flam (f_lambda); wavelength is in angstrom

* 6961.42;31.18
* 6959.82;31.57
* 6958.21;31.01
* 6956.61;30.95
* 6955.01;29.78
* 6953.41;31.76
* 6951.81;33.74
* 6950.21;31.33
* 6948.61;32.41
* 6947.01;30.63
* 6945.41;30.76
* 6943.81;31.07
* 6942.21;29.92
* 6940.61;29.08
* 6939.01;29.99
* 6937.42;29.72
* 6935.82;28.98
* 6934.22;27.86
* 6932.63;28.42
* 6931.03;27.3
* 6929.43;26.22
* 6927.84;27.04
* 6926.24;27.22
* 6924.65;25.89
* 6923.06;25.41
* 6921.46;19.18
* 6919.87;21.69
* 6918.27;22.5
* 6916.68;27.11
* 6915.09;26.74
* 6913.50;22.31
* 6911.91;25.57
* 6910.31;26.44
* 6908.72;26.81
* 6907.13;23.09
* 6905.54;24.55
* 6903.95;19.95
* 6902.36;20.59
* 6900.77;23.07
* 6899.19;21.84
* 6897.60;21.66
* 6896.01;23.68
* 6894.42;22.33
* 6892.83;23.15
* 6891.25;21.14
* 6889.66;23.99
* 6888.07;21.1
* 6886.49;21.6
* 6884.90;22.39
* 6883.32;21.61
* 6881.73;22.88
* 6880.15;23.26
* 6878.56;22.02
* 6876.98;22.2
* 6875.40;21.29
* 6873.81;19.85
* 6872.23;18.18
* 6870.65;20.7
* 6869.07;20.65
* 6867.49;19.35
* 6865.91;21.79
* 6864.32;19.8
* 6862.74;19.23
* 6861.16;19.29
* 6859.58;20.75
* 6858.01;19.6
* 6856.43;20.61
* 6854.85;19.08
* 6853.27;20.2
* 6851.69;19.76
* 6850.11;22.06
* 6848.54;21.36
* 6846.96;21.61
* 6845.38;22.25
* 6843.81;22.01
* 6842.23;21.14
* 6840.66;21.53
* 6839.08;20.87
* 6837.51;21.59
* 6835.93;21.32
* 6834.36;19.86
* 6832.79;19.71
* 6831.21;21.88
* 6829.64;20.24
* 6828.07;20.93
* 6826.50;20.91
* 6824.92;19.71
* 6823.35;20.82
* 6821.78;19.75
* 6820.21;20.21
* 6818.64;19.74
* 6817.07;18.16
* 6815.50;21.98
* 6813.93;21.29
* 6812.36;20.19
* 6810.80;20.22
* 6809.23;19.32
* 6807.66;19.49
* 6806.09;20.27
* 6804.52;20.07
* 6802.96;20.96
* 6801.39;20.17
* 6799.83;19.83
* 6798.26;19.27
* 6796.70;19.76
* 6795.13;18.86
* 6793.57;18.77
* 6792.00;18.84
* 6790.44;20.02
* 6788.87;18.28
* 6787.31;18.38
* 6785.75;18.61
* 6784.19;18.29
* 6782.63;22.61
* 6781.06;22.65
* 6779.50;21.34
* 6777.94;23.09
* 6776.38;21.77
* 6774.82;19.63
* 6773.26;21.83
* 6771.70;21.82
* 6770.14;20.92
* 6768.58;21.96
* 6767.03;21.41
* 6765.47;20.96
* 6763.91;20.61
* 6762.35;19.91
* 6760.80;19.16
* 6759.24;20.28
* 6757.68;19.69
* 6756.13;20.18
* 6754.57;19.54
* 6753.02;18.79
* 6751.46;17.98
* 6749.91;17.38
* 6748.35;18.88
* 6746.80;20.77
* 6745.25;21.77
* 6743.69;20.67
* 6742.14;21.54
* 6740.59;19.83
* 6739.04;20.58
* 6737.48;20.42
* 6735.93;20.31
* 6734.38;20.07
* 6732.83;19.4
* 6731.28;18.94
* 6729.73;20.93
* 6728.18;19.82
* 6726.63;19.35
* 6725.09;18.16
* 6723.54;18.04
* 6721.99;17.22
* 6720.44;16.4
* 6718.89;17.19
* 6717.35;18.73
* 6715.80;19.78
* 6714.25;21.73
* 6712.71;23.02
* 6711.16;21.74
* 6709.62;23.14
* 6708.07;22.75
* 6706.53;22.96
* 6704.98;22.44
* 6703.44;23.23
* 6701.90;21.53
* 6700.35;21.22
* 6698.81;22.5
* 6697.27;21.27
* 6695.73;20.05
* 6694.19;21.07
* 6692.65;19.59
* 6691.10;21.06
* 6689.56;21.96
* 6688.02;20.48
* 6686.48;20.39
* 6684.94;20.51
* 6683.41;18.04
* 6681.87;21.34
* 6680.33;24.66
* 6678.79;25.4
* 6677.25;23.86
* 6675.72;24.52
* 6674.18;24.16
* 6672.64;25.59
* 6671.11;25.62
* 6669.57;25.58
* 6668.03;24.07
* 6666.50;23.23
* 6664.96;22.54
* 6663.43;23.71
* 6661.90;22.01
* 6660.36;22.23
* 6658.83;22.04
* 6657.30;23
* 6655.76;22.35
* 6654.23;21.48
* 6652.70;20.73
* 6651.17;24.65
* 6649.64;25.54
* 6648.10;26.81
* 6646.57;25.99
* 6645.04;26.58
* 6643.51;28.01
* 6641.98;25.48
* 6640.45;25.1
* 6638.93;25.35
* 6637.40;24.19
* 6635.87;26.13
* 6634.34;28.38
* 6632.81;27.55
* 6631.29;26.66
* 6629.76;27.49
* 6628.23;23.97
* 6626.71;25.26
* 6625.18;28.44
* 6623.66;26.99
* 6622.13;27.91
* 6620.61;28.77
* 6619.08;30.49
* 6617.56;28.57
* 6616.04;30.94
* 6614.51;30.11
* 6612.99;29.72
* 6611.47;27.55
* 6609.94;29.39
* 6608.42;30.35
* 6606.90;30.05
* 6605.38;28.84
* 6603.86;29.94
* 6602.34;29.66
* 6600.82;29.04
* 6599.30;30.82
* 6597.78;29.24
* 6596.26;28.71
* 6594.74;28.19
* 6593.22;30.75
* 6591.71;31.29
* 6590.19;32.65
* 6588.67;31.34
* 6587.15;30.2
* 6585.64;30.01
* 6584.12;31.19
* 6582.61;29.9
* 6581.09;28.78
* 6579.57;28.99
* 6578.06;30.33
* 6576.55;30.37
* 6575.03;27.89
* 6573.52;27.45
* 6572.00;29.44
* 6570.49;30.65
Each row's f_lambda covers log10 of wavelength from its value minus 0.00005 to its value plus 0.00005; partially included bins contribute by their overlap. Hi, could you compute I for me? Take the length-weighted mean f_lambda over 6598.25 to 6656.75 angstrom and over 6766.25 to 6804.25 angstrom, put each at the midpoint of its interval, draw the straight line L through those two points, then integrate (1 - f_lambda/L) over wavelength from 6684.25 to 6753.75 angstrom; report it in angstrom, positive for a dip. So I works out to 8.7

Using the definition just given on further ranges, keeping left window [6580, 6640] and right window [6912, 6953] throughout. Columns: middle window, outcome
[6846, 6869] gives 6.27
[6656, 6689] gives 6.49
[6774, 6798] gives 6.95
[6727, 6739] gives 3.55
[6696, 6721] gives 6.35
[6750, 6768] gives 5.42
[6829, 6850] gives 5.10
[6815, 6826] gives 3.16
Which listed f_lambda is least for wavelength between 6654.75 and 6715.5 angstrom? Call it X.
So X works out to 18.04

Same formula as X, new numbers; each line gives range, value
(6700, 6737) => 16.4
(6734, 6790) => 17.38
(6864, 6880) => 18.18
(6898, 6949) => 19.18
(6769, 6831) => 18.16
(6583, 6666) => 20.73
